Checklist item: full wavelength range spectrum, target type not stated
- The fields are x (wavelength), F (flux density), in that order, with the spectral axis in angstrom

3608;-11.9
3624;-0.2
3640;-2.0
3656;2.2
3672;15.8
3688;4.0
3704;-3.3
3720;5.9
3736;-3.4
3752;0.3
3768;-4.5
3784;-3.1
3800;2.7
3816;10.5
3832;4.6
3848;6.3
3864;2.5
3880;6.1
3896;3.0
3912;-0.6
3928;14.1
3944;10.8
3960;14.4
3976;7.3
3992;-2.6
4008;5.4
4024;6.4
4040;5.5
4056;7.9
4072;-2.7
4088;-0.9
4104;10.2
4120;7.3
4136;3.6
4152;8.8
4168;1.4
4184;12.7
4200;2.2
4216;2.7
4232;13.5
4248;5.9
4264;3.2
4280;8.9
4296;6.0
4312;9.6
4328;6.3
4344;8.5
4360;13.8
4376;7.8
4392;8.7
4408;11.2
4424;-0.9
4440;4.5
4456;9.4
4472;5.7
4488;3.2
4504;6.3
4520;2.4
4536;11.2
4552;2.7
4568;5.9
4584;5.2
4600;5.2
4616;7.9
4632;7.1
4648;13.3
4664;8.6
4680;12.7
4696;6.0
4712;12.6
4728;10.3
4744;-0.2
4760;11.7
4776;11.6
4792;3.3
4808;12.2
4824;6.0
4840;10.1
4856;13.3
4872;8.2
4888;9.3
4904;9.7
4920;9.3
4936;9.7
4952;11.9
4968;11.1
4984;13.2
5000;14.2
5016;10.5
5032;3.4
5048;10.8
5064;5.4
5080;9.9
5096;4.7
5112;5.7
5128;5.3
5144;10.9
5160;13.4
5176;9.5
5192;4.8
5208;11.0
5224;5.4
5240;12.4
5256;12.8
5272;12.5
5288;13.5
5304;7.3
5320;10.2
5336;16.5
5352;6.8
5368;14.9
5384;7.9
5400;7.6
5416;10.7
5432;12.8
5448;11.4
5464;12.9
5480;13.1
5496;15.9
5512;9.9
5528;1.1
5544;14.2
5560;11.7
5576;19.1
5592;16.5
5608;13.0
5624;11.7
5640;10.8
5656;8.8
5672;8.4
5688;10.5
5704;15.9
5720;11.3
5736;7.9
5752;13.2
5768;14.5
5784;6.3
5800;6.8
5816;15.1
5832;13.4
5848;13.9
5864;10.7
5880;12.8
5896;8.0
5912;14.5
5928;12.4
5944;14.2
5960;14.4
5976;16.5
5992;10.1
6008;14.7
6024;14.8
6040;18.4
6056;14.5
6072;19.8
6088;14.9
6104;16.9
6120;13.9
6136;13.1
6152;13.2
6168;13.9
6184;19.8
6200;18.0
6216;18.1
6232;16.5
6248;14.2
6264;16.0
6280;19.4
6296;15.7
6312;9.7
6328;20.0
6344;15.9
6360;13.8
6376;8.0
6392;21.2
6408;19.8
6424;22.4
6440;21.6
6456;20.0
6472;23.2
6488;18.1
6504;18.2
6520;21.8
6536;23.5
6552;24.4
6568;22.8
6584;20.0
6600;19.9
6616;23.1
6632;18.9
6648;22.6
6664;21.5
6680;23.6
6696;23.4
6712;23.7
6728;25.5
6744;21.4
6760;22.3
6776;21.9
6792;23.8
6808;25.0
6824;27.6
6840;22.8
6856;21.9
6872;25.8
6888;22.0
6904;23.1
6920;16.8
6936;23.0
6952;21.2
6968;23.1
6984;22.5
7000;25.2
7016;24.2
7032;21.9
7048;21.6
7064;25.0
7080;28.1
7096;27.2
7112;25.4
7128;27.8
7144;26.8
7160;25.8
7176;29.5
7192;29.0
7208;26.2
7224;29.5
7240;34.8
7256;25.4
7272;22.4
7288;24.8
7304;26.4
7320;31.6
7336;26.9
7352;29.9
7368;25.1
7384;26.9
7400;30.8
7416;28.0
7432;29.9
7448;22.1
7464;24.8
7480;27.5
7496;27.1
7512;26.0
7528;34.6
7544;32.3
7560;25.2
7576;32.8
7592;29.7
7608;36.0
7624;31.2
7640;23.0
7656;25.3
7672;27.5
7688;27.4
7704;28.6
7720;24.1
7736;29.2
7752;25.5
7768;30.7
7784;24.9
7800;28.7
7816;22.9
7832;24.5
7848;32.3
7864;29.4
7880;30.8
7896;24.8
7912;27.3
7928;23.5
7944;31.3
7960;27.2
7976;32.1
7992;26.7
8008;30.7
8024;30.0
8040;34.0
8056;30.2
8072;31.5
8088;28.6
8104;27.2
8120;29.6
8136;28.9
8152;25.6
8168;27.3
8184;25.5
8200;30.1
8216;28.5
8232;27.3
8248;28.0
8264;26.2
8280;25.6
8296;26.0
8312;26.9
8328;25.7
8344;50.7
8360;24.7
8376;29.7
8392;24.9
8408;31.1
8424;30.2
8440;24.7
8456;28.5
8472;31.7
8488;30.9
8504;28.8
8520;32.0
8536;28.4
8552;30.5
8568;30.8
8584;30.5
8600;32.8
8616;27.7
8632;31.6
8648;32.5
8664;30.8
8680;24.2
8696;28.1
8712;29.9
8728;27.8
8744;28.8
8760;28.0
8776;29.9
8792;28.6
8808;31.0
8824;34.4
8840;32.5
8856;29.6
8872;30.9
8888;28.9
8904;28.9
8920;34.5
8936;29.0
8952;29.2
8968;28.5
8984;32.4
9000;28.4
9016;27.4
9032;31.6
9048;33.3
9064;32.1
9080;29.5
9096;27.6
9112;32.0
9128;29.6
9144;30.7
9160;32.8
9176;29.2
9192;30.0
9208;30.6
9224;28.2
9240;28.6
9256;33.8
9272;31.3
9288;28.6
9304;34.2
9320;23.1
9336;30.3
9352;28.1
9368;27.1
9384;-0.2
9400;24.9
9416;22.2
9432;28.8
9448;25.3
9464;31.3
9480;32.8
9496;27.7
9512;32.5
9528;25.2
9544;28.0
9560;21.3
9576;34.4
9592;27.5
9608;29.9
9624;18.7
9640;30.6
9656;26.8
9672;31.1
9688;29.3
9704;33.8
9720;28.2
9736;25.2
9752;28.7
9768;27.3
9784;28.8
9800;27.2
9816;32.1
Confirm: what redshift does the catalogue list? 0.605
